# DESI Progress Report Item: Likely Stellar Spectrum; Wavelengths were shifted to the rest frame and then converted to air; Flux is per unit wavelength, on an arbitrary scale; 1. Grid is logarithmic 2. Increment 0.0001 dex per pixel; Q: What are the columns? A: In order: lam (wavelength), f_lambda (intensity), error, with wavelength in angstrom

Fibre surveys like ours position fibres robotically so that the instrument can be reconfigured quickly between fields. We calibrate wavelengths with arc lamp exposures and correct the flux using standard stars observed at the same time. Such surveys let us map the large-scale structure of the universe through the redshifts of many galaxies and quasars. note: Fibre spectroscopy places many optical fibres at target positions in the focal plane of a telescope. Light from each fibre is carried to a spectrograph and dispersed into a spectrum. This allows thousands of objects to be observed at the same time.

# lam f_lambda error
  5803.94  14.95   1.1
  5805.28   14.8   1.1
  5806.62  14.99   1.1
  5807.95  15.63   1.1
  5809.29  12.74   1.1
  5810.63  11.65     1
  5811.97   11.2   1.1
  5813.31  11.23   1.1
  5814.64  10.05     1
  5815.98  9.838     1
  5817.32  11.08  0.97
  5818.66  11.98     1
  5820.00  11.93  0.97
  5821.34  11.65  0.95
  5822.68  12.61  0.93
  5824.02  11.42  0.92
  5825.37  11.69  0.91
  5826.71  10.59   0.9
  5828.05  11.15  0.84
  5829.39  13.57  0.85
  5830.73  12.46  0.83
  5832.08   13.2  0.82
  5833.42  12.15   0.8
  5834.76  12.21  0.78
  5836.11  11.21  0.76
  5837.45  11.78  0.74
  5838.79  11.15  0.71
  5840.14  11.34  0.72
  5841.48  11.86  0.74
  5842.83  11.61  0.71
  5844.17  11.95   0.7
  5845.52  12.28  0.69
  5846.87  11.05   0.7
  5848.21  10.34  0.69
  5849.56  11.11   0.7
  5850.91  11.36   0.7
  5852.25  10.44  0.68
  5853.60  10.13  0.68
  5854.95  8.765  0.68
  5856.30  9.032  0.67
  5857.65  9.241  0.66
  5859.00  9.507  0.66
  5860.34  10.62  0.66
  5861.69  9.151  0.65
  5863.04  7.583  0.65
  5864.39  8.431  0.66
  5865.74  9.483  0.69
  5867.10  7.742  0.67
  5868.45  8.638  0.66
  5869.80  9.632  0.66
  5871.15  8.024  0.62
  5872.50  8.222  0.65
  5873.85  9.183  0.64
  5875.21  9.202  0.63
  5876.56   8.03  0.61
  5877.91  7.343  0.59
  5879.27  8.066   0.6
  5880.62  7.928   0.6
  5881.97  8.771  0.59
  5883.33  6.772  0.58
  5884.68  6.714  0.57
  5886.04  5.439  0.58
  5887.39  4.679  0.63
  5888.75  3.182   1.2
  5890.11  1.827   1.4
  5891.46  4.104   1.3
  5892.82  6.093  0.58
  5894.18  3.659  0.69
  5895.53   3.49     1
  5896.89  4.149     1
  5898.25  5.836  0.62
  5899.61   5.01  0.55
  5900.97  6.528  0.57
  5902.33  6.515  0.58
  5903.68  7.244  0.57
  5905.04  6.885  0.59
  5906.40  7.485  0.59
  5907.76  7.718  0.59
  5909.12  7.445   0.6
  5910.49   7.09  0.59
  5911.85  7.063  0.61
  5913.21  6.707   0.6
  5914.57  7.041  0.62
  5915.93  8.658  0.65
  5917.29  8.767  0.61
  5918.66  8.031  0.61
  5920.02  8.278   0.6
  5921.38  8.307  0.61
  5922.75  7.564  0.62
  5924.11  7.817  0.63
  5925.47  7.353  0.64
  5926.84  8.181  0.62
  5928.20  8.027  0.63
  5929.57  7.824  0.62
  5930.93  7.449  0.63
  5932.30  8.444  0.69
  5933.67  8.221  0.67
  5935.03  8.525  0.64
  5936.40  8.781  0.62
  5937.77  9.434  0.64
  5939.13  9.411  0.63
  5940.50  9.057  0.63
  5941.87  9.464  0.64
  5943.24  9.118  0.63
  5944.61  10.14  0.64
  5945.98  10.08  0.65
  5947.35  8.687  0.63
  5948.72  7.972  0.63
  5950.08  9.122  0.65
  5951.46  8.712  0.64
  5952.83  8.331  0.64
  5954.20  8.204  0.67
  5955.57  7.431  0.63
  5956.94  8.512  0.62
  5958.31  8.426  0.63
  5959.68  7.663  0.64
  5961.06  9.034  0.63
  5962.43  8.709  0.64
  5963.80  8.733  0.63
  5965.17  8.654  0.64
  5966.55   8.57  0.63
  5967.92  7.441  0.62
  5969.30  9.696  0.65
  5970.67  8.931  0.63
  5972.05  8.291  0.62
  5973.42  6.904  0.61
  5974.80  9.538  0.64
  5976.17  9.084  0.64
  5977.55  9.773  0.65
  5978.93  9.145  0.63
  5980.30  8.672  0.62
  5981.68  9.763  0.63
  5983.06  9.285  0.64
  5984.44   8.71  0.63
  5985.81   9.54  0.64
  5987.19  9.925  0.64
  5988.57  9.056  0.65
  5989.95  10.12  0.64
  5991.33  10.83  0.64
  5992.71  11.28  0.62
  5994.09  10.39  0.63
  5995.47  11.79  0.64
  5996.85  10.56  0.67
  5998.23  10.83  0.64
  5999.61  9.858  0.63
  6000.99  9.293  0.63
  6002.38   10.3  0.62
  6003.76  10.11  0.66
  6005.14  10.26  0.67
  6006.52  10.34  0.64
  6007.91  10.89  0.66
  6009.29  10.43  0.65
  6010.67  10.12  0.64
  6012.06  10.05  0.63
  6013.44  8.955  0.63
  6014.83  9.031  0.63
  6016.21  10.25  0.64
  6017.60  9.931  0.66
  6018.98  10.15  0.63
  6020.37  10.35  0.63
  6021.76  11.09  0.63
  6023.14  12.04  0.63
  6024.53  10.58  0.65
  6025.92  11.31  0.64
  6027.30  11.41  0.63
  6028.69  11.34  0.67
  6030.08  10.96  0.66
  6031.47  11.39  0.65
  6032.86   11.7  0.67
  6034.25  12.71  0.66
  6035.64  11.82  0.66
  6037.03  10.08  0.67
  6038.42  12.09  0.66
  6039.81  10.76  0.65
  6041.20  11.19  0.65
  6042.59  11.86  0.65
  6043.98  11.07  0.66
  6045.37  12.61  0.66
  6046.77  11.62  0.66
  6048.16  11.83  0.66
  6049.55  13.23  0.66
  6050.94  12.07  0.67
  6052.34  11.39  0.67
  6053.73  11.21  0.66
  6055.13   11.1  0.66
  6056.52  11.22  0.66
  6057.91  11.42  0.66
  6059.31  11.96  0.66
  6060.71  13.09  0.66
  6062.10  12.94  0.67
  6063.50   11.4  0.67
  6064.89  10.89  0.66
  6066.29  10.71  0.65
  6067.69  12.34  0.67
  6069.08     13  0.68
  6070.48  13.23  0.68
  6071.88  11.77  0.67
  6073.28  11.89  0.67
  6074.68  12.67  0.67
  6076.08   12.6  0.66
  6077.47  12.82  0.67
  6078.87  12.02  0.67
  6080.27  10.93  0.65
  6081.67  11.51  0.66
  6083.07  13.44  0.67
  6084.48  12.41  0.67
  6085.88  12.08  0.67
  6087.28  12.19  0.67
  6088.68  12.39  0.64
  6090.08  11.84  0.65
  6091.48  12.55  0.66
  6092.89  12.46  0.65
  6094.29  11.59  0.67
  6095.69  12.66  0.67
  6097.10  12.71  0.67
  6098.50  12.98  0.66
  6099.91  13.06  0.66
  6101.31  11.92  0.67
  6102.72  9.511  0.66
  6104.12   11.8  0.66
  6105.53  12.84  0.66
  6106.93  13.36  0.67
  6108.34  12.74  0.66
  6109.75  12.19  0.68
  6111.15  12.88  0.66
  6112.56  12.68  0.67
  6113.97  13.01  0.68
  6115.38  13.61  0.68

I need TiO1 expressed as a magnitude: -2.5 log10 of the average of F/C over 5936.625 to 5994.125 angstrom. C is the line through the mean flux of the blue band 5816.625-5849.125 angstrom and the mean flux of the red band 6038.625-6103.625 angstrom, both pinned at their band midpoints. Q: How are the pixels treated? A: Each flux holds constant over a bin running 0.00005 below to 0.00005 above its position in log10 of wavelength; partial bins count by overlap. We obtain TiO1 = 0.30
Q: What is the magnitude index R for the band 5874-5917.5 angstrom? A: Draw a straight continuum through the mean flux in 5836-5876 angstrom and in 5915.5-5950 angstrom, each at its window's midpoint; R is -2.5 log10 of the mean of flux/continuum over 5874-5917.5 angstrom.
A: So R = 0.393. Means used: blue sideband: 9.98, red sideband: 8.55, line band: 6.43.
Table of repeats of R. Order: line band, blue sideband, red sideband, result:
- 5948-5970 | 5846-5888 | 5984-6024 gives 0.15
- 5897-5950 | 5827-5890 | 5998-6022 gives 0.23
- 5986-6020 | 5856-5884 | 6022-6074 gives 0.07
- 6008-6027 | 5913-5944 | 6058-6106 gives 0.02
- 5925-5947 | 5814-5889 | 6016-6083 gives 0.22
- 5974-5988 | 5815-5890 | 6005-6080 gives 0.17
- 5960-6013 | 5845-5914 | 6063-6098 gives 0.05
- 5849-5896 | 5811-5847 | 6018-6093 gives 0.44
